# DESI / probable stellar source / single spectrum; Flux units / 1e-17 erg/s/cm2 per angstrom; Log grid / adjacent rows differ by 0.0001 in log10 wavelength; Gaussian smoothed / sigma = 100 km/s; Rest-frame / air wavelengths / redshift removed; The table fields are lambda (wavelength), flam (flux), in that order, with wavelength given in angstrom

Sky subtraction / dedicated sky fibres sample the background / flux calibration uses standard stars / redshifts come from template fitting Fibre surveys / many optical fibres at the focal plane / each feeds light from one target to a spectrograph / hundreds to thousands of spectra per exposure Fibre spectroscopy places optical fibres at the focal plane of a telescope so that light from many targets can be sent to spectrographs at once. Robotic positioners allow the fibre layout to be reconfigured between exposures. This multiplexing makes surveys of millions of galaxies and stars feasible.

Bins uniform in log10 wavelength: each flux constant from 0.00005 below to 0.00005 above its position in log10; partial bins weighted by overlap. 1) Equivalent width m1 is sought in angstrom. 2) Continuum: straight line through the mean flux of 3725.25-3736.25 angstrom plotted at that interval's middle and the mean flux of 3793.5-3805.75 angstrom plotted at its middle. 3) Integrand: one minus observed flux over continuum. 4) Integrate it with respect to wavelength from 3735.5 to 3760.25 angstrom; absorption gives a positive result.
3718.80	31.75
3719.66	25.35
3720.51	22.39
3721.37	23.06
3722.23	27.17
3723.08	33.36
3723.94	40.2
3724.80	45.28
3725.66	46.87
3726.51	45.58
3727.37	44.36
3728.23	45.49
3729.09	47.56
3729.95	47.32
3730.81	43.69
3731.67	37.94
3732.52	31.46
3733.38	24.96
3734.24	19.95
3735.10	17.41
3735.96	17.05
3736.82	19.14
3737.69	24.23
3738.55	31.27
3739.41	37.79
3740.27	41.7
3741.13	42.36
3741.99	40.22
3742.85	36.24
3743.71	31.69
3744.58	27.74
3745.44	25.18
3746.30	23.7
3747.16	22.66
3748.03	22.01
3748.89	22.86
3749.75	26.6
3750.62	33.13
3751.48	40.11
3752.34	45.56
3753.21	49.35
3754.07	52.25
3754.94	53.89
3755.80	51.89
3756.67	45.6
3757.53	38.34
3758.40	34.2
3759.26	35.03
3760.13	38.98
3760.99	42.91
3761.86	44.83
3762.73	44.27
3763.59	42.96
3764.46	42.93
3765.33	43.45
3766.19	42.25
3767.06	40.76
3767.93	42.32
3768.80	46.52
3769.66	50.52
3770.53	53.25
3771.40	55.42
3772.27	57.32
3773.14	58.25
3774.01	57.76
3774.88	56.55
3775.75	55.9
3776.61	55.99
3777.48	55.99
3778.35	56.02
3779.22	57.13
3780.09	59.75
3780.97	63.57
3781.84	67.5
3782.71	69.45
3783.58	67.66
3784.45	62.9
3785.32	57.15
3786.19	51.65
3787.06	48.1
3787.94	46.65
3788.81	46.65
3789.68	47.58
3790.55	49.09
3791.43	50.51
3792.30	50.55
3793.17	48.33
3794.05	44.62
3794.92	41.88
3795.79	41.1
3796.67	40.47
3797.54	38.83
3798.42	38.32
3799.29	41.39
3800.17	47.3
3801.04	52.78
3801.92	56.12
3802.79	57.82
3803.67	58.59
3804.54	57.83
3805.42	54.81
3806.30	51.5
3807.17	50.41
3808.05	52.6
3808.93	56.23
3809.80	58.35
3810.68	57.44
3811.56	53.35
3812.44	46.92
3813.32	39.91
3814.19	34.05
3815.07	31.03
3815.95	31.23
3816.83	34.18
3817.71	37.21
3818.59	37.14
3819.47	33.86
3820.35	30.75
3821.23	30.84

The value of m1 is 2.89 angstrom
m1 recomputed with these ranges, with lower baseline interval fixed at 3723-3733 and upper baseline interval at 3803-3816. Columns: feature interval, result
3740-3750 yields 3.16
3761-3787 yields -3.84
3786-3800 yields 0.84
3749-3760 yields 0.84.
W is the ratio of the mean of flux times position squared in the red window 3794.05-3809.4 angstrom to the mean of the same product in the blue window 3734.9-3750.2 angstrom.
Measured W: 1.78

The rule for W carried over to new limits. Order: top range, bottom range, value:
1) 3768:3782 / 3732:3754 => 1.87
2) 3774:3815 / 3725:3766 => 1.45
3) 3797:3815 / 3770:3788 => 0.87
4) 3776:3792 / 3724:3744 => 1.62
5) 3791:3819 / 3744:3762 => 1.30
